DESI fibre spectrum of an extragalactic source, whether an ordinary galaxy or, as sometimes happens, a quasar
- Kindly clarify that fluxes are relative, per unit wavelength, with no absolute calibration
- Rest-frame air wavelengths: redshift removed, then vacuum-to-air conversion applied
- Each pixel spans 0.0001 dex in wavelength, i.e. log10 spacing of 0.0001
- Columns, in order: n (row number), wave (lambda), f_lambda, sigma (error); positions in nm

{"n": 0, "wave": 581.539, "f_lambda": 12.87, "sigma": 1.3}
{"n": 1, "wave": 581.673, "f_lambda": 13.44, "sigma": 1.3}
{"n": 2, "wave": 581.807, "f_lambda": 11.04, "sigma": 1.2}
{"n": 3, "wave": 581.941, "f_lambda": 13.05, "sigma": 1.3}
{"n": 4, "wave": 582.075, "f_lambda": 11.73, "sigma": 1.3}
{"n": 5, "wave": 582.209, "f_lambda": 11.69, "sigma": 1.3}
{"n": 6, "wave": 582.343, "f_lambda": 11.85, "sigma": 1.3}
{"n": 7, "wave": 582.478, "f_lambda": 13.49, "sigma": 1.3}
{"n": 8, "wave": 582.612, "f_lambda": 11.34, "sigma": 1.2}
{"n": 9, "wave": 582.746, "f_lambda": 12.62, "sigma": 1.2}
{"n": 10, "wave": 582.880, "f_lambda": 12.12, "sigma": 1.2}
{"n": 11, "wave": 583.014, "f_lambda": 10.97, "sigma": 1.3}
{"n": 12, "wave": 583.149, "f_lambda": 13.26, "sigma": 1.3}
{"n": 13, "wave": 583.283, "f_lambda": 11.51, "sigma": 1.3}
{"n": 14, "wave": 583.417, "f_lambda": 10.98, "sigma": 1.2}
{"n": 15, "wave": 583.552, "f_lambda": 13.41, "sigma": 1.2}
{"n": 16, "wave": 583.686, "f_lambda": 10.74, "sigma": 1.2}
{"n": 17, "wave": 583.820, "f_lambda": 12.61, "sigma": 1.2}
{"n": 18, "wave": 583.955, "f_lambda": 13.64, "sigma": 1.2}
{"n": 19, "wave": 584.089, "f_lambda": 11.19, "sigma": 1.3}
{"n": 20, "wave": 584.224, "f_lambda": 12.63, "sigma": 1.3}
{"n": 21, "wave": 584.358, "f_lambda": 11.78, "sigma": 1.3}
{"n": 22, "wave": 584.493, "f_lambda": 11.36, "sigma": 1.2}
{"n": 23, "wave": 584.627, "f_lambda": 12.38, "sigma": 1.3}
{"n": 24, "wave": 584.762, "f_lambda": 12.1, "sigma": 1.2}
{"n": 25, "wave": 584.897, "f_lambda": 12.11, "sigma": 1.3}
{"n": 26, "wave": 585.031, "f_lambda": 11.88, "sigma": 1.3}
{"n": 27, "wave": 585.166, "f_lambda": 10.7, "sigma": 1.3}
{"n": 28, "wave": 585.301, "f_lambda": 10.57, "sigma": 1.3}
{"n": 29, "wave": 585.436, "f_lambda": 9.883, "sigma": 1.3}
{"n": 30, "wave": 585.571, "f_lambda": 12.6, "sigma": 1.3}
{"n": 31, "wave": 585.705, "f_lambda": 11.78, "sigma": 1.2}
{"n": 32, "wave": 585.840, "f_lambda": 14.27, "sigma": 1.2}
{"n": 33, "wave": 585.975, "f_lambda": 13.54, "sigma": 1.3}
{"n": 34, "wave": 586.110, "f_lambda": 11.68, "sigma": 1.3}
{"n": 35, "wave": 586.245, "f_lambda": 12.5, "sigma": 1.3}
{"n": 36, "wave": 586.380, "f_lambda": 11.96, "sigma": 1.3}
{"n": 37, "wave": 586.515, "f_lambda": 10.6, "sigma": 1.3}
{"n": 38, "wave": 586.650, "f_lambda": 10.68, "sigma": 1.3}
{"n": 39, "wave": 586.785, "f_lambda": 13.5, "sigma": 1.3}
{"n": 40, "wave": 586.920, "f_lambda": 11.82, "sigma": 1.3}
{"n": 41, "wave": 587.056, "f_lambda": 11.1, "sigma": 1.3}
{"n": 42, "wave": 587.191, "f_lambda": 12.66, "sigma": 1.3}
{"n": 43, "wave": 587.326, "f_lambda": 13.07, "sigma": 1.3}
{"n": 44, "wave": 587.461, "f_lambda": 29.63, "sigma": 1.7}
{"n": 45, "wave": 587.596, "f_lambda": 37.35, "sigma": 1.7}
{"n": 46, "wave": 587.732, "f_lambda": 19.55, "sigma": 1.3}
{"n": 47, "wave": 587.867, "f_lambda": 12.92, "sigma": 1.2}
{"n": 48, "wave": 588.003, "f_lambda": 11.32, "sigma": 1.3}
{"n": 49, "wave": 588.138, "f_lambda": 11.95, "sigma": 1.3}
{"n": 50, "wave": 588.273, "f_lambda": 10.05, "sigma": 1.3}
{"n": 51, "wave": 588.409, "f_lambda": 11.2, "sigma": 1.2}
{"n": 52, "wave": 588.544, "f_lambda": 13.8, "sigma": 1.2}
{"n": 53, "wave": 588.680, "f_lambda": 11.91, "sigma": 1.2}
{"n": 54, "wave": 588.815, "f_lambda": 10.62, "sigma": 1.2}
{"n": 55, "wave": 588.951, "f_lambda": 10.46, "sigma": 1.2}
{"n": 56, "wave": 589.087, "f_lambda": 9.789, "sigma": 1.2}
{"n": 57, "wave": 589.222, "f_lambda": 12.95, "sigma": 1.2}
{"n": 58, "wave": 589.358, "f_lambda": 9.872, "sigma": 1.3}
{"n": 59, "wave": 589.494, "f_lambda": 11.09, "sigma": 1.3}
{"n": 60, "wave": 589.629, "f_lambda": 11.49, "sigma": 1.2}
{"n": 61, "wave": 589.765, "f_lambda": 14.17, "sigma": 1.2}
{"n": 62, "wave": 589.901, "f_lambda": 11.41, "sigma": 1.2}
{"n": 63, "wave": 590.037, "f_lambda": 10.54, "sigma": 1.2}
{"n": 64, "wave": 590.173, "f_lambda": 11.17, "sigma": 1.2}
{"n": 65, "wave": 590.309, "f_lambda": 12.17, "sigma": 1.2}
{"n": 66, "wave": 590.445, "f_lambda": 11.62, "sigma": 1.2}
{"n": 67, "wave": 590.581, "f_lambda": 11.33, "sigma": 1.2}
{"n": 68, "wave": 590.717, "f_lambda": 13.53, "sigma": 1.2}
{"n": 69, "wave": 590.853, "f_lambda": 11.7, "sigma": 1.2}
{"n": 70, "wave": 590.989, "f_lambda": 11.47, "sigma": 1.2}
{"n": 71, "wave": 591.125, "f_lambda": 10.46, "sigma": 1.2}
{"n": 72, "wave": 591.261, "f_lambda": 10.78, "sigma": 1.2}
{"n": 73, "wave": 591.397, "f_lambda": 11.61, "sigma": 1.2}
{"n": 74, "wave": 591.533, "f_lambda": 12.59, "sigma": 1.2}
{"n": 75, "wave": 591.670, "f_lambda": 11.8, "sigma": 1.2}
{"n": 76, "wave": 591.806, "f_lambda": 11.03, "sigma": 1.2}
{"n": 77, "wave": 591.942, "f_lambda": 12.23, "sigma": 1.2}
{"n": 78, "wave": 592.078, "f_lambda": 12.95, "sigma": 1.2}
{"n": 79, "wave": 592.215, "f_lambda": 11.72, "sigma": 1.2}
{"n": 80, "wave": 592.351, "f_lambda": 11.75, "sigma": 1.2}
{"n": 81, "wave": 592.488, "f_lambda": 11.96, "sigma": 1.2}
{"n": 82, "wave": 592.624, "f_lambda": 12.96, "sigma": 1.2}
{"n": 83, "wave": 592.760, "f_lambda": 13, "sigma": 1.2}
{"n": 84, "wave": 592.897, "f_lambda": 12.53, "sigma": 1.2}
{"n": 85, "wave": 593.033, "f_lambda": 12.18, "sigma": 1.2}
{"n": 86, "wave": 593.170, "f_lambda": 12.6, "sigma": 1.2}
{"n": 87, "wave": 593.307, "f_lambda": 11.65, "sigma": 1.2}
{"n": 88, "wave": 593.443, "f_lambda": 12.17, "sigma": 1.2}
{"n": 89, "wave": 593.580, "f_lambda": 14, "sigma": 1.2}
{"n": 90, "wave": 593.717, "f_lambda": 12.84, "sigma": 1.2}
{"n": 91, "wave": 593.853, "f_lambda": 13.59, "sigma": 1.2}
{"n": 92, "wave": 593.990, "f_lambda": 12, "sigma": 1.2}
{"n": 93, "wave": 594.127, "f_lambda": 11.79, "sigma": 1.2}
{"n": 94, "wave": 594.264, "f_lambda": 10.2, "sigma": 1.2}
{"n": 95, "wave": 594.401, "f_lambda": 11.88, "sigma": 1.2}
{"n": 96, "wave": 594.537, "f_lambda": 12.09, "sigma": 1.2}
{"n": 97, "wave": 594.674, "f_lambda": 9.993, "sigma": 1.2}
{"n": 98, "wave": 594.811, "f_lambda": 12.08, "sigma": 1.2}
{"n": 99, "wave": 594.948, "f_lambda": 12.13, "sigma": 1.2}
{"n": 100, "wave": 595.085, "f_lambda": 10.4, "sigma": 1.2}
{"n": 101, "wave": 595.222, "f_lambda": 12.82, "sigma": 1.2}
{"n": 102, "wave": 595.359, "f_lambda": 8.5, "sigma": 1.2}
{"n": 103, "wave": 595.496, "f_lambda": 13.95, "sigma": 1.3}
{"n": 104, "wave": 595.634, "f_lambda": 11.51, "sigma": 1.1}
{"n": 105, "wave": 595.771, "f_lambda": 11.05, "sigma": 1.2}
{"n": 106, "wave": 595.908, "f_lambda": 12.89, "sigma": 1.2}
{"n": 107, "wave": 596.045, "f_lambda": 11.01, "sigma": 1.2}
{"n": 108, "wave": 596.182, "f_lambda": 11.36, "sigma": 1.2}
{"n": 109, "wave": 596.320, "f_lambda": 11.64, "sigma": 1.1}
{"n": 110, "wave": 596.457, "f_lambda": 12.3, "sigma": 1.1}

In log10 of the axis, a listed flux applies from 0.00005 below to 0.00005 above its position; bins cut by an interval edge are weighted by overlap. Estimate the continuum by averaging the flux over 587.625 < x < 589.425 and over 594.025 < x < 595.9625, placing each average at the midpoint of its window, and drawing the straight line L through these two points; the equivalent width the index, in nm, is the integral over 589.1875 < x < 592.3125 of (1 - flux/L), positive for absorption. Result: 0.13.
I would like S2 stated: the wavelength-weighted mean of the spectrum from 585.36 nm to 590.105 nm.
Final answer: 13.2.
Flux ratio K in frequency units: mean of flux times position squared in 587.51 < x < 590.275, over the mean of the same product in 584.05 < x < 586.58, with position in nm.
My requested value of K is 1.13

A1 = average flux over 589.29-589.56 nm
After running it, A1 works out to 10.5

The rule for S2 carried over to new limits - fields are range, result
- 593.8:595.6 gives 11.6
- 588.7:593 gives 11.7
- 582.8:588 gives 13.3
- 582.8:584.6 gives 12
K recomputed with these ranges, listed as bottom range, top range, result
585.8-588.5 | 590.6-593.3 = 0.84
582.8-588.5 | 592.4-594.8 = 0.95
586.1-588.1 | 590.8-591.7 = 0.75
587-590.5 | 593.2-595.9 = 0.89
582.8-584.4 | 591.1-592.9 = 1.02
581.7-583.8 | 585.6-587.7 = 1.27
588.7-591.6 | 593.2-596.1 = 1.05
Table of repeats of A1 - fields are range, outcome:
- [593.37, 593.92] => 13.2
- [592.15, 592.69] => 12.1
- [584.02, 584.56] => 11.8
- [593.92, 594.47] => 11.5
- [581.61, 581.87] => 12.2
